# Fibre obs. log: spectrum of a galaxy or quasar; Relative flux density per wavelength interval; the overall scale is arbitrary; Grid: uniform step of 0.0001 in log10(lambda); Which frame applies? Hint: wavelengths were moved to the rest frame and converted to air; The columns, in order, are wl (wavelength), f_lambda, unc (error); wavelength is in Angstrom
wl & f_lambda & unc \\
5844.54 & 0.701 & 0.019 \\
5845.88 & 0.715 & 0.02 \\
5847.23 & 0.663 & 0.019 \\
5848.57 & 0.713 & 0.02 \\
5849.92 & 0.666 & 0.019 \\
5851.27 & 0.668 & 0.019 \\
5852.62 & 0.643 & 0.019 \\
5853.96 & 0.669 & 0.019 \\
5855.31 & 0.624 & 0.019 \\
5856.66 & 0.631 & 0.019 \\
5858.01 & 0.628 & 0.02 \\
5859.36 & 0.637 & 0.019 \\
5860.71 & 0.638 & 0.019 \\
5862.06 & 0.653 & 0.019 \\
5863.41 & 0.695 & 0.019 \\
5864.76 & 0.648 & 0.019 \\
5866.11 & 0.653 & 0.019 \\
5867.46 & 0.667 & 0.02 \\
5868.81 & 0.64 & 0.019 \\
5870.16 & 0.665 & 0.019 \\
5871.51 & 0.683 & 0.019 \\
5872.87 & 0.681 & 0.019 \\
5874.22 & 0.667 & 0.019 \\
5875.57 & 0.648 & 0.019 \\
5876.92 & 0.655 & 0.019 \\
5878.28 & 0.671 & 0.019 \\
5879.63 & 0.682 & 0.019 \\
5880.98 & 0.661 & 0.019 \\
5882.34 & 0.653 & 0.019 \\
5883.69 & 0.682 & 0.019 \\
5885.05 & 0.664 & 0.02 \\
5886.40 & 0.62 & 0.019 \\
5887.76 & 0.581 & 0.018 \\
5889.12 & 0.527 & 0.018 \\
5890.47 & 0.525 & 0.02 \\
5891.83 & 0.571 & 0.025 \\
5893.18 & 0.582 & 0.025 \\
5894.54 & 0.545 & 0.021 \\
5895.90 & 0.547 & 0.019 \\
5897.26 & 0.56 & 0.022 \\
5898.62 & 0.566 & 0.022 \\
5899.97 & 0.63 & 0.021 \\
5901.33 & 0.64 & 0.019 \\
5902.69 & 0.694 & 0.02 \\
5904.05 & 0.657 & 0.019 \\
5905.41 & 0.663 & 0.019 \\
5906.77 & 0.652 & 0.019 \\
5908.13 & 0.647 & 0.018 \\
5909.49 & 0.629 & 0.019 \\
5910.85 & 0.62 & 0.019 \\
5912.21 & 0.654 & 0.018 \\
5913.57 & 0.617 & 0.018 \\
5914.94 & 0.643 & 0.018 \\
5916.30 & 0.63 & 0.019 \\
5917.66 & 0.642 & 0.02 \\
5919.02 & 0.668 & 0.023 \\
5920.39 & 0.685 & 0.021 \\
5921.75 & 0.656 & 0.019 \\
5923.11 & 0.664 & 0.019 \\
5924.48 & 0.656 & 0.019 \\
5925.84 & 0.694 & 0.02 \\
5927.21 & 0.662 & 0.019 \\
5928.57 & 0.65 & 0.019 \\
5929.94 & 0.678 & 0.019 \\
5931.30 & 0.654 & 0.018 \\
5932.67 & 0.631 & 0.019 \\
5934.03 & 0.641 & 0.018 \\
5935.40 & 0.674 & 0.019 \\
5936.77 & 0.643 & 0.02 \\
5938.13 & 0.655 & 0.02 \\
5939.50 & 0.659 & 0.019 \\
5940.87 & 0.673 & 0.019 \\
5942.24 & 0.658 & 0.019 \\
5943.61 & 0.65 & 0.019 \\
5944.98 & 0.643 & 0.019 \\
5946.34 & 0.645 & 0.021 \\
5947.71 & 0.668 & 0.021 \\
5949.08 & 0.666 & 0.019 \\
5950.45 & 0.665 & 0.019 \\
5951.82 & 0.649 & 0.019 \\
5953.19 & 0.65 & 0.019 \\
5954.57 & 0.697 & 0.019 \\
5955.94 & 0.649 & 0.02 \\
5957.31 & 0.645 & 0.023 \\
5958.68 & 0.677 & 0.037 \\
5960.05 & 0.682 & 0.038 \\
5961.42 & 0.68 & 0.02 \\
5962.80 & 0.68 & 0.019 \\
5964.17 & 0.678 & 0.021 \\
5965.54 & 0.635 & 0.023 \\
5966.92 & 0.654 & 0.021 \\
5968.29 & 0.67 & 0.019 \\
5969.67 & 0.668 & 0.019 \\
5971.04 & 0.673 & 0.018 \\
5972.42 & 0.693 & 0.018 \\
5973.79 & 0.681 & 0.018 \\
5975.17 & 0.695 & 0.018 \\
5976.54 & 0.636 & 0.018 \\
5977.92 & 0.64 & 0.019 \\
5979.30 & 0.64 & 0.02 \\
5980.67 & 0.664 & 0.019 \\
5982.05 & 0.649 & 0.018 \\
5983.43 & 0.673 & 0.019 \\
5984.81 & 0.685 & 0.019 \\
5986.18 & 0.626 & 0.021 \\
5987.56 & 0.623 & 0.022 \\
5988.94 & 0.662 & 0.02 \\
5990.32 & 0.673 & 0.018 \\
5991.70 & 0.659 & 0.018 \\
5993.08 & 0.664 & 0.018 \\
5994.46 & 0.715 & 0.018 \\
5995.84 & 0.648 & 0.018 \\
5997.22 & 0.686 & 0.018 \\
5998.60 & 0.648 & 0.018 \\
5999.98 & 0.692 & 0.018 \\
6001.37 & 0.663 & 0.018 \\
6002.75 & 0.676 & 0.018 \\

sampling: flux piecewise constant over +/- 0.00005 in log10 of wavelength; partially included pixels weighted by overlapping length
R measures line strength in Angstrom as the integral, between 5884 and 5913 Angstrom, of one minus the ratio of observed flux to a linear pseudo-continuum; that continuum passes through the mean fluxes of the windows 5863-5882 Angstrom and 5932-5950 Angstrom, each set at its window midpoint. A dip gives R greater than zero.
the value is 2.3 Angstrom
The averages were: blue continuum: 0.665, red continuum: 0.655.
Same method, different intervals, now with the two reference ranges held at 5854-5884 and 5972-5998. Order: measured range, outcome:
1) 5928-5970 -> 0.1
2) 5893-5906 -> 1.0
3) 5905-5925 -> 0.4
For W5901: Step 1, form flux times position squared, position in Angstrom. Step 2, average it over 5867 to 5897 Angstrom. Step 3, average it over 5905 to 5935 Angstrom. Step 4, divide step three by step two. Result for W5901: 1.1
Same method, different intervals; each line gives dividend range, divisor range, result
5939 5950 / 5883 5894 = 1.13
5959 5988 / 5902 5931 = 1.03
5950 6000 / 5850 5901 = 1.09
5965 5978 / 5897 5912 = 1.07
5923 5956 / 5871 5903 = 1.08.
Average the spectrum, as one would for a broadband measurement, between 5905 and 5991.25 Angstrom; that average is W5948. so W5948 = 0.658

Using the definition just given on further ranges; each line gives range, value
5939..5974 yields 0.665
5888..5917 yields 0.609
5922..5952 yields 0.658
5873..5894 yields 0.627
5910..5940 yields 0.653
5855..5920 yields 0.634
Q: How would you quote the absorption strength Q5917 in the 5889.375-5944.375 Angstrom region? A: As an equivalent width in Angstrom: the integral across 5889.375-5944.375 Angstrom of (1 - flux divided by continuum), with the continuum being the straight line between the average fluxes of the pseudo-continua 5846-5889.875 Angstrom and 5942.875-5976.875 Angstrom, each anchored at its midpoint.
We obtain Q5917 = 2.0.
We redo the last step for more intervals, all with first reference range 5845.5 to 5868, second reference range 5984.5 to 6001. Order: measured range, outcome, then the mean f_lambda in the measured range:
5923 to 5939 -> 0.1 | 0.658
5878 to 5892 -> 0.8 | 0.622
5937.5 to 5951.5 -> 0.1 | 0.658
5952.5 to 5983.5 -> -0.1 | 0.665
